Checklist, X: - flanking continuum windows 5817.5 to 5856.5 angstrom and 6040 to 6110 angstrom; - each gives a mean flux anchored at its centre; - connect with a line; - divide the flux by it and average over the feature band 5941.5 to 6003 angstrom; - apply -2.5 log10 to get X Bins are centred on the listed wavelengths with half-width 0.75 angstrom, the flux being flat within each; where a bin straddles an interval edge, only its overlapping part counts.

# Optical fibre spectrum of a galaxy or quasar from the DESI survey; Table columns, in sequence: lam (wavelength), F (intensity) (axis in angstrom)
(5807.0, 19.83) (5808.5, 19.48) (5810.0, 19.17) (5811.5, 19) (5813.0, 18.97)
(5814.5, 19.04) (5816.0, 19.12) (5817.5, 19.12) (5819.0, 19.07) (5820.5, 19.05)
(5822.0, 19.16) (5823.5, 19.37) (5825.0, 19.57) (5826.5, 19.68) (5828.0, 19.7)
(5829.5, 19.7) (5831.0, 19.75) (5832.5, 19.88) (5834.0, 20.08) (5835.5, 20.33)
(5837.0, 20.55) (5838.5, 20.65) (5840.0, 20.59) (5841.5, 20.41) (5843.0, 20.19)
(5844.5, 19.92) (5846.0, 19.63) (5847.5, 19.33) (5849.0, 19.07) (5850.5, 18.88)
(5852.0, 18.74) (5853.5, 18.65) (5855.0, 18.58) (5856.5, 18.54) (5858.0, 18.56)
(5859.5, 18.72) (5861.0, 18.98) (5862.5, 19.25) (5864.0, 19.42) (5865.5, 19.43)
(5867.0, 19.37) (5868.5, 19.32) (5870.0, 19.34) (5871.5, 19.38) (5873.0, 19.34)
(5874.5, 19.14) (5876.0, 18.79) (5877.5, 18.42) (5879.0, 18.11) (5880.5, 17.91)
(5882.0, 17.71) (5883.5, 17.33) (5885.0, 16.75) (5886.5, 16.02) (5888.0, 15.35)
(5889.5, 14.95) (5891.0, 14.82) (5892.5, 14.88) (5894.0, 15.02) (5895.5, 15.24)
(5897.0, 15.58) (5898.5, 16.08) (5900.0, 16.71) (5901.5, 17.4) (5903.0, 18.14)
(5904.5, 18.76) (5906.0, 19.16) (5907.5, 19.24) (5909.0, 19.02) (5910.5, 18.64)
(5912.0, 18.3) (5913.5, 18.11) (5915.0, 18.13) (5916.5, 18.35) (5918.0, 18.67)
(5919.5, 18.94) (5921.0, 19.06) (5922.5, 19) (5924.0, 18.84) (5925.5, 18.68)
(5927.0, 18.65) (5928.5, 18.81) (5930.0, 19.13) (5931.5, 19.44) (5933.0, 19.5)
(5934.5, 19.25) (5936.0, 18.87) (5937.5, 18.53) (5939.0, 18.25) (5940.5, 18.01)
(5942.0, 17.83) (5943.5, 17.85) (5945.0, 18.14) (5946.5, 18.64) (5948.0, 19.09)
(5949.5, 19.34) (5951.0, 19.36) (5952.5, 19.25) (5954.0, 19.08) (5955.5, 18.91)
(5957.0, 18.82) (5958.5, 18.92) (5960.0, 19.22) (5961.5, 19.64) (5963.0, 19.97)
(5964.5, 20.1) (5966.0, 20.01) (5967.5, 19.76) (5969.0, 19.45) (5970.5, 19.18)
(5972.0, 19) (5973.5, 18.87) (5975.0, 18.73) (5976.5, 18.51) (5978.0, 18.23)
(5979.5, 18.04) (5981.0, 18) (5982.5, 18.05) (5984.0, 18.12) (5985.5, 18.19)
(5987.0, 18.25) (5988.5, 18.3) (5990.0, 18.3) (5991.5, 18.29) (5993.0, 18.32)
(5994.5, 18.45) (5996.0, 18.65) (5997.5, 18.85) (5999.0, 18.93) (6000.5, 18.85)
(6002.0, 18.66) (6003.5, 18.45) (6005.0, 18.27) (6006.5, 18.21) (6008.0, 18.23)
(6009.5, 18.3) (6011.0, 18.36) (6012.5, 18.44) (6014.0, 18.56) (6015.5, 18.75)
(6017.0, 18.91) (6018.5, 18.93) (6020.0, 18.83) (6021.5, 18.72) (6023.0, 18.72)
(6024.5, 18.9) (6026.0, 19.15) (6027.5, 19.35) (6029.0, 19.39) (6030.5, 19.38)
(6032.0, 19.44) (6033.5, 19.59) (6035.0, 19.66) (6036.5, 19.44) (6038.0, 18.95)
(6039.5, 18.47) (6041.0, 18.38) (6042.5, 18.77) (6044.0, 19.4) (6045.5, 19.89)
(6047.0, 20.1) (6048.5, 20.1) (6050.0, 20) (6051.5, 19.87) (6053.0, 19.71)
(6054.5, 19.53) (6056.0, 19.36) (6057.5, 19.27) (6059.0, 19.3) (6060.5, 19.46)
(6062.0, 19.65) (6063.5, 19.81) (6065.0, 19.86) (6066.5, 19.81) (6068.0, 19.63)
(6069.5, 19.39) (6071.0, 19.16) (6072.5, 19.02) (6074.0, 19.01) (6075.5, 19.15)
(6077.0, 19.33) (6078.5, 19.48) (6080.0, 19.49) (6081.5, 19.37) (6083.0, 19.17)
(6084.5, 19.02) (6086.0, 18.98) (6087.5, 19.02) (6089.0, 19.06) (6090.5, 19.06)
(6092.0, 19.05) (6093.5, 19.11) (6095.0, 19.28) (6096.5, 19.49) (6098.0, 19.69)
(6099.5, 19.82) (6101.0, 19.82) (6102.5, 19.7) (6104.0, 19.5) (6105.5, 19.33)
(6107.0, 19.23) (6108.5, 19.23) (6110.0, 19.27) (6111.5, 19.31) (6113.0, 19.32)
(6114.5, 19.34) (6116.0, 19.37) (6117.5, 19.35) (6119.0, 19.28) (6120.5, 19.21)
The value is 0.040 mag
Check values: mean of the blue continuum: 19.6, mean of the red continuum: 19.4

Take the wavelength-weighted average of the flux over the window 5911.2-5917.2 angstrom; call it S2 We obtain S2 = 18.2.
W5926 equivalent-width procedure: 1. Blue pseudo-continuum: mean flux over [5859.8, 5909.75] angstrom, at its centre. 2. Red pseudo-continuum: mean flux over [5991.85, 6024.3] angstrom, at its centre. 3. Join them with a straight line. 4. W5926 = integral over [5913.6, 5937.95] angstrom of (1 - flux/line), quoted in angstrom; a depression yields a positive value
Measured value -1.1 angstrom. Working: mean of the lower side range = 17.7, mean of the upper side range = 18.6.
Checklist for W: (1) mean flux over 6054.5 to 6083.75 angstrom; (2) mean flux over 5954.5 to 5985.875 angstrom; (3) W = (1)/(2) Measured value 1.02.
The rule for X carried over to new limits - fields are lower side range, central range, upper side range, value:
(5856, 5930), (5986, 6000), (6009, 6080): 0.020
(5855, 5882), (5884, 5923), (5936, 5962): 0.092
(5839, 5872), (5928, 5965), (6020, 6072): 0.022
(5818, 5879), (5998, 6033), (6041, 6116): 0.036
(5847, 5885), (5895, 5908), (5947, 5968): 0.098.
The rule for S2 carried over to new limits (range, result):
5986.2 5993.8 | 18.3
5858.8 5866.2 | 19.2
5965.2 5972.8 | 19.5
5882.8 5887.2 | 16.7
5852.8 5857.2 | 18.6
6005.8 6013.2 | 18.3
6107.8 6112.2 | 19.3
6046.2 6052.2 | 20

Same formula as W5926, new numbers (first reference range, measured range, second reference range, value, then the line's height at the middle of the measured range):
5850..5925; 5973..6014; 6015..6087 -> 0.99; 18.9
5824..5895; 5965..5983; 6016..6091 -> 0.19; 19.1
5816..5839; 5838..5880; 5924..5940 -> 0.48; 19.4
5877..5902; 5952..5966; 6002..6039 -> -1.33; 17.7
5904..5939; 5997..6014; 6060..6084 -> 0.58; 19.2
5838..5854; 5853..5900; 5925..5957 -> 4.10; 19.4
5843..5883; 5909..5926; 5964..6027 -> 0.19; 18.8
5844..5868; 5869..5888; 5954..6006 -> 0.92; 19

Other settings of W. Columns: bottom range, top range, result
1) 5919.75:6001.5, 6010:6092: 1.02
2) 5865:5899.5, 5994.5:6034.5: 1.09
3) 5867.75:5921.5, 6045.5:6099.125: 1.10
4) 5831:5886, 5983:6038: 0.98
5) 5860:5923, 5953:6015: 1.05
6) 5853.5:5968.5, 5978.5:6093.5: 1.03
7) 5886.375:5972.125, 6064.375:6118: 1.06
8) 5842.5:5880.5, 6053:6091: 1.02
